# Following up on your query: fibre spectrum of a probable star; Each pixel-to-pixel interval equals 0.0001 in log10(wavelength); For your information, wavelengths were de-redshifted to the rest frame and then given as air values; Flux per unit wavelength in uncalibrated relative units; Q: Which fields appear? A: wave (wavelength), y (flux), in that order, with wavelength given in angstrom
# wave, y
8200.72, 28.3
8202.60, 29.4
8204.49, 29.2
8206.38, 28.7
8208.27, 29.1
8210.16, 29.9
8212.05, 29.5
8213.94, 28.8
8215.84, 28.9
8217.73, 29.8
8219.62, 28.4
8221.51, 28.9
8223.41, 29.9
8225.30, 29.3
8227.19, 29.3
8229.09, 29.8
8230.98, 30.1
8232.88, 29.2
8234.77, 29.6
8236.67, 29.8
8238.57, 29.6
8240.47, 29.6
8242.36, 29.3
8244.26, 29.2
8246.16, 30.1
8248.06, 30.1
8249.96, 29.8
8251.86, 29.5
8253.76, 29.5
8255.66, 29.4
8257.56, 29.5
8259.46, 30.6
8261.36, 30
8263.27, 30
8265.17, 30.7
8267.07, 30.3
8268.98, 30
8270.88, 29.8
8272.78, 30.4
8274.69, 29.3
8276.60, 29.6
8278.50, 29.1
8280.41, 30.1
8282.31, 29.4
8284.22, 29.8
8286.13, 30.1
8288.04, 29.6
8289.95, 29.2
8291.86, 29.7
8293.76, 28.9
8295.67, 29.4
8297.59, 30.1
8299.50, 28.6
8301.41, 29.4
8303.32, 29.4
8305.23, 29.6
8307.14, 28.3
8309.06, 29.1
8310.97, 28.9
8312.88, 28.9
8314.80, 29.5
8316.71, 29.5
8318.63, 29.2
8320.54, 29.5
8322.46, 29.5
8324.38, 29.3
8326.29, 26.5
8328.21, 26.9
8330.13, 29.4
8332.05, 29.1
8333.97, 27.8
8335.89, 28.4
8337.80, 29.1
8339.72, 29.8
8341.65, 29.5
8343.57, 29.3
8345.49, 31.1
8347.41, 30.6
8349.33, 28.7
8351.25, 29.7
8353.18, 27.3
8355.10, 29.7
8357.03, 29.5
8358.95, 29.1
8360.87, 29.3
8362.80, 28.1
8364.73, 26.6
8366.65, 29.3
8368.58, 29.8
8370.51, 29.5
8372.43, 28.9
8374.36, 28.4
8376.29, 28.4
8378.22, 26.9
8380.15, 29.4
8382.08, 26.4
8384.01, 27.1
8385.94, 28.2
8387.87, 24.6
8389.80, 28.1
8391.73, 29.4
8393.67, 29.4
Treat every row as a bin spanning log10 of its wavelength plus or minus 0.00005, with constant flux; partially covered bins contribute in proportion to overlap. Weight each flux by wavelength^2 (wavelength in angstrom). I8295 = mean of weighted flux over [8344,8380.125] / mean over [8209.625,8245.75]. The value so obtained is 1.02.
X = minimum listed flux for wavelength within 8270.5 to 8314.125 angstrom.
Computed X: 28.3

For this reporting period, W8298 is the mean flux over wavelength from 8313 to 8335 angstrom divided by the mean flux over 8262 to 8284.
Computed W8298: 0.96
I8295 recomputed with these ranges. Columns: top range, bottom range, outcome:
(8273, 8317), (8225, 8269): 1.00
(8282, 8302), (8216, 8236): 1.02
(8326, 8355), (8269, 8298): 0.99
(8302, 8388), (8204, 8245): 1.01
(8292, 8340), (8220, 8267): 0.99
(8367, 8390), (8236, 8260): 0.97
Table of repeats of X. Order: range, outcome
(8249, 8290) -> 29.1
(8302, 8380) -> 26.5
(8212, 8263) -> 28.4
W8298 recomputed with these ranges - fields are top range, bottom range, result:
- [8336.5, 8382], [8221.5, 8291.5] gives 0.98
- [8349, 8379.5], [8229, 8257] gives 0.97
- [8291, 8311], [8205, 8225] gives 1.00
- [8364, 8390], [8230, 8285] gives 0.94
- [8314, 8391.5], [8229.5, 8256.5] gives 0.97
